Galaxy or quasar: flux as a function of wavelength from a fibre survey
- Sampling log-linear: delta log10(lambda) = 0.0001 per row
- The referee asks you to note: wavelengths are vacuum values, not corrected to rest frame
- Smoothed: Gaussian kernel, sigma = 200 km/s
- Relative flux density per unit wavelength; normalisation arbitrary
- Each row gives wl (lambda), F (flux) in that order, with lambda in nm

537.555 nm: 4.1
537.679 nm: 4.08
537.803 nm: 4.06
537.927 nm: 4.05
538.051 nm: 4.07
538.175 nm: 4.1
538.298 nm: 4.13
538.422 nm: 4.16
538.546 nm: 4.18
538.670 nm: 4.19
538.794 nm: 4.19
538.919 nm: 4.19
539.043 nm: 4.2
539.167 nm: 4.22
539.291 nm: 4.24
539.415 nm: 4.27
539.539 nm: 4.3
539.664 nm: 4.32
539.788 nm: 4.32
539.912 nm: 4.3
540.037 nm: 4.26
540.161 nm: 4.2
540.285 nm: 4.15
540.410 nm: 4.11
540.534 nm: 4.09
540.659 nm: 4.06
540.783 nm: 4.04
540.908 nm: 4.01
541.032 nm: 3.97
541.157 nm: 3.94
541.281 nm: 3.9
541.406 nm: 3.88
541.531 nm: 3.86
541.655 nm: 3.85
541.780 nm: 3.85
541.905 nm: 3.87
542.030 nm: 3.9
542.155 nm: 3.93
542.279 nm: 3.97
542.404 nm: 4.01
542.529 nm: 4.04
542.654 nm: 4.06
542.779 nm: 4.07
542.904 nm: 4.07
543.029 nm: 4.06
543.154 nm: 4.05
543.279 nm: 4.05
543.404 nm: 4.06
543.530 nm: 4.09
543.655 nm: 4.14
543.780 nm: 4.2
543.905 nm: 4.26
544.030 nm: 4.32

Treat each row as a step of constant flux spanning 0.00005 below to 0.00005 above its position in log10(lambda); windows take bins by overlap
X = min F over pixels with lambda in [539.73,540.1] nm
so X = 4.26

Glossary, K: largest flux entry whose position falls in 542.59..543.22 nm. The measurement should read 4.07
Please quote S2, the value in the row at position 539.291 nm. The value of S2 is 4.24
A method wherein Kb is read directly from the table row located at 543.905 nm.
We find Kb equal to 4.26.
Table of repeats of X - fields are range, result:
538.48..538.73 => 4.18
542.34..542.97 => 4.01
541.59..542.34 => 3.85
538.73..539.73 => 4.19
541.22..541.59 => 3.86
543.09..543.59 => 4.05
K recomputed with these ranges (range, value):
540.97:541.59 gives 3.97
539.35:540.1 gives 4.32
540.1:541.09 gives 4.2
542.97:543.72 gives 4.14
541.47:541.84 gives 3.86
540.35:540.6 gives 4.11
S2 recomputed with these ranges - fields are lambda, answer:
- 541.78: 3.85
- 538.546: 4.18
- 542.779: 4.07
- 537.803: 4.06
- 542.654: 4.06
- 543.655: 4.14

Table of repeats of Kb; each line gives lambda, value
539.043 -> 4.2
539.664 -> 4.32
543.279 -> 4.05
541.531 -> 3.86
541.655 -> 3.85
